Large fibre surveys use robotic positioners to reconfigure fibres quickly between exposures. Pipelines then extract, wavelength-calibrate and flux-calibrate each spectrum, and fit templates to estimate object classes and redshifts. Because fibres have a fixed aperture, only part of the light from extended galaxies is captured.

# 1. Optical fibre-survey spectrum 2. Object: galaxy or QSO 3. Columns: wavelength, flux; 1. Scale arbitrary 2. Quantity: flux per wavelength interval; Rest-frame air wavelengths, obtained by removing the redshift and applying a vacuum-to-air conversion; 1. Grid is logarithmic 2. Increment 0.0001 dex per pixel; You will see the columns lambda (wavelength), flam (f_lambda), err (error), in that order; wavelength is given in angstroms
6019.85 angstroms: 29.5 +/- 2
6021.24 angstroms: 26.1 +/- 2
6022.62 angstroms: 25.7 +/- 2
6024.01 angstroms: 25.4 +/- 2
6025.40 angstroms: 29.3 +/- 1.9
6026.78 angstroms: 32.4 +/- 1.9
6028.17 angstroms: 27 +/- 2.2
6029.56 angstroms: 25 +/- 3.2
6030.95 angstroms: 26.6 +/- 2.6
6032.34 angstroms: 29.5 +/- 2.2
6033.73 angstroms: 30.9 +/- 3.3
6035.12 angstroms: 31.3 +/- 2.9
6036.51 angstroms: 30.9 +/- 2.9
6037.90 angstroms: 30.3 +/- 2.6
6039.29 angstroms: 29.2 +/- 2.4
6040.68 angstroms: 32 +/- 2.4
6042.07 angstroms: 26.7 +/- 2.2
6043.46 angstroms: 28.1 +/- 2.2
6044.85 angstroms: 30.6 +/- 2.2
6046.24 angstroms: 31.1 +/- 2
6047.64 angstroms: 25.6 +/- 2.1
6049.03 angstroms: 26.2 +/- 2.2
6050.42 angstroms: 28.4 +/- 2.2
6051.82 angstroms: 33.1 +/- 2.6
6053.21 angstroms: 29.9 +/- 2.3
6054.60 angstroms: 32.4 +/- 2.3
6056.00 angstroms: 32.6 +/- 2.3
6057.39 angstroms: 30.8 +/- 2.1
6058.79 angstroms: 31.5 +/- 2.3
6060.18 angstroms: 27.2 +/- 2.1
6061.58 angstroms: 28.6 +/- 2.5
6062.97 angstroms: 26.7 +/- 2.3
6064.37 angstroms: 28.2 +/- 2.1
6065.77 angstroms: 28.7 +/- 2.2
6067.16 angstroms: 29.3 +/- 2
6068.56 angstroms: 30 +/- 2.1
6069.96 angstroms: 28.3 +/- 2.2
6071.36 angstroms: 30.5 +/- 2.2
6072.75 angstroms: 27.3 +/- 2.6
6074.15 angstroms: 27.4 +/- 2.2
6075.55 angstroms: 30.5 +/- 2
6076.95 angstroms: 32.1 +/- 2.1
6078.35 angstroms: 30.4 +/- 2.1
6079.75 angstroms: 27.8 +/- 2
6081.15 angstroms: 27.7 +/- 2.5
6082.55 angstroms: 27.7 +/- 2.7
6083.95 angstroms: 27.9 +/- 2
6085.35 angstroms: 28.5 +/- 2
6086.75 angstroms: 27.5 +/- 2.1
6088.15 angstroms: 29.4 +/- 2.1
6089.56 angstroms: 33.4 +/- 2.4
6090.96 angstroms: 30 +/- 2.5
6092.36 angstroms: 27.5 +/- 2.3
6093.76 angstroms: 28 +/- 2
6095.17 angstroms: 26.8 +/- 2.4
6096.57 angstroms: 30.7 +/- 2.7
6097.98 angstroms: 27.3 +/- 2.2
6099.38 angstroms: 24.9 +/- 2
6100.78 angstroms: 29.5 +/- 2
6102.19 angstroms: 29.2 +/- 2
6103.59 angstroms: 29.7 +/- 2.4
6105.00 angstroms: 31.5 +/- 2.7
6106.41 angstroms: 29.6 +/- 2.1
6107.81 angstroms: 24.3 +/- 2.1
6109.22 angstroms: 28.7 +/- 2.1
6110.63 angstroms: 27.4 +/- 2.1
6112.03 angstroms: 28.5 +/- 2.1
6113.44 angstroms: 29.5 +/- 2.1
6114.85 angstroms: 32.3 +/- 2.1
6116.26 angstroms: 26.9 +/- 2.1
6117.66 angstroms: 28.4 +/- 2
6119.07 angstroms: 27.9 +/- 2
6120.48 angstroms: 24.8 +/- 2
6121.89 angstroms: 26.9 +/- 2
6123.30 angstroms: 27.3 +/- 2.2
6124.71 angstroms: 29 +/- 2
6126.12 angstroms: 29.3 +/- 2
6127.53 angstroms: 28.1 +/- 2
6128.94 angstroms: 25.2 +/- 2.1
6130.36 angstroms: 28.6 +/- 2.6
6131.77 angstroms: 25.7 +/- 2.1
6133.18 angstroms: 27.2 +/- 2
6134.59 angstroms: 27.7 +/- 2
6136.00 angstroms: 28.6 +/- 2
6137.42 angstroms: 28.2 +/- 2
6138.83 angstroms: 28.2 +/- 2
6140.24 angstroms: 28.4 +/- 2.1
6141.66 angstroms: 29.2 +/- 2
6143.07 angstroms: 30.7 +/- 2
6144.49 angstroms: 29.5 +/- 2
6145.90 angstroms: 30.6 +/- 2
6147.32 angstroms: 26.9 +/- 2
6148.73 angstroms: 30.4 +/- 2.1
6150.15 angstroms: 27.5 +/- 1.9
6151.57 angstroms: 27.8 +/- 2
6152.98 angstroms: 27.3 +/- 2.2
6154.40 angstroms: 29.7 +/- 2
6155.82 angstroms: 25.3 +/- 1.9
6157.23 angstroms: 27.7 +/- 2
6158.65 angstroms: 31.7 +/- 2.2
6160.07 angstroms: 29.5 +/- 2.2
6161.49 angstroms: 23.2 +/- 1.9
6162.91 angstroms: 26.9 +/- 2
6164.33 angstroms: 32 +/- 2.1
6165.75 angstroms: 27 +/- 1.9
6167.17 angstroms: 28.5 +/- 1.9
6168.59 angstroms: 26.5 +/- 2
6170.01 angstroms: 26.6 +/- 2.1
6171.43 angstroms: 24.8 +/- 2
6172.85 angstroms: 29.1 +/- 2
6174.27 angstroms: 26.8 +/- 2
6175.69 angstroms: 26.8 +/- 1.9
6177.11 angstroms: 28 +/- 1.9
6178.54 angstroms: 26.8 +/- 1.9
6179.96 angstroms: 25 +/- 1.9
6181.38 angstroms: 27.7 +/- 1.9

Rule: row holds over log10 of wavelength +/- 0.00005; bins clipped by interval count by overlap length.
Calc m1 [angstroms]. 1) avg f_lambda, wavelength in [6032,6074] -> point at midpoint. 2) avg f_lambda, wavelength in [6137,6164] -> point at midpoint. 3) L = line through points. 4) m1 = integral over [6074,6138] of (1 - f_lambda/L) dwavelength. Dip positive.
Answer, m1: 1.2 angstroms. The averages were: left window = 29.5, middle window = 28.4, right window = 28.4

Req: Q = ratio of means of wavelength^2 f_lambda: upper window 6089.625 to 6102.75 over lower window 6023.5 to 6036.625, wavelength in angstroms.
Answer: 1.0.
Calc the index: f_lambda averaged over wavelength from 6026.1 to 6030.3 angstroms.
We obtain 28.1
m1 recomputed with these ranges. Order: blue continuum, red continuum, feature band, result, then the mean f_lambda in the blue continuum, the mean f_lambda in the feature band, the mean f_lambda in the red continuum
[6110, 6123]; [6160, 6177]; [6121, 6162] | -0.67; 28.1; 28.1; 27.3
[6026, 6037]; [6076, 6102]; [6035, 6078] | -0.78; 29.2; 29.5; 28.8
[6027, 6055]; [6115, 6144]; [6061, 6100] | -0.04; 29.3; 28.7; 27.9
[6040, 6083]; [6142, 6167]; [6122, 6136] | 0.54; 29.3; 27.6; 28.5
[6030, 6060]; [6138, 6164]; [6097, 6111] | 0.36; 29.8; 28.3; 28.4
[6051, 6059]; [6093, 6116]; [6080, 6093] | 0.38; 31.7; 28.8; 28.6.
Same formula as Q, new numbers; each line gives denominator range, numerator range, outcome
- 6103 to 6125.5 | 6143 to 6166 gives 1.02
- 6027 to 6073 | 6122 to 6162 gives 0.99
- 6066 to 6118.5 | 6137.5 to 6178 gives 1.00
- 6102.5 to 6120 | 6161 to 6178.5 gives 0.97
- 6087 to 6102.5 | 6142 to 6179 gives 1.00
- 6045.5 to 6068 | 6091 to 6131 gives 0.98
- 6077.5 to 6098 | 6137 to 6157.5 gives 1.01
